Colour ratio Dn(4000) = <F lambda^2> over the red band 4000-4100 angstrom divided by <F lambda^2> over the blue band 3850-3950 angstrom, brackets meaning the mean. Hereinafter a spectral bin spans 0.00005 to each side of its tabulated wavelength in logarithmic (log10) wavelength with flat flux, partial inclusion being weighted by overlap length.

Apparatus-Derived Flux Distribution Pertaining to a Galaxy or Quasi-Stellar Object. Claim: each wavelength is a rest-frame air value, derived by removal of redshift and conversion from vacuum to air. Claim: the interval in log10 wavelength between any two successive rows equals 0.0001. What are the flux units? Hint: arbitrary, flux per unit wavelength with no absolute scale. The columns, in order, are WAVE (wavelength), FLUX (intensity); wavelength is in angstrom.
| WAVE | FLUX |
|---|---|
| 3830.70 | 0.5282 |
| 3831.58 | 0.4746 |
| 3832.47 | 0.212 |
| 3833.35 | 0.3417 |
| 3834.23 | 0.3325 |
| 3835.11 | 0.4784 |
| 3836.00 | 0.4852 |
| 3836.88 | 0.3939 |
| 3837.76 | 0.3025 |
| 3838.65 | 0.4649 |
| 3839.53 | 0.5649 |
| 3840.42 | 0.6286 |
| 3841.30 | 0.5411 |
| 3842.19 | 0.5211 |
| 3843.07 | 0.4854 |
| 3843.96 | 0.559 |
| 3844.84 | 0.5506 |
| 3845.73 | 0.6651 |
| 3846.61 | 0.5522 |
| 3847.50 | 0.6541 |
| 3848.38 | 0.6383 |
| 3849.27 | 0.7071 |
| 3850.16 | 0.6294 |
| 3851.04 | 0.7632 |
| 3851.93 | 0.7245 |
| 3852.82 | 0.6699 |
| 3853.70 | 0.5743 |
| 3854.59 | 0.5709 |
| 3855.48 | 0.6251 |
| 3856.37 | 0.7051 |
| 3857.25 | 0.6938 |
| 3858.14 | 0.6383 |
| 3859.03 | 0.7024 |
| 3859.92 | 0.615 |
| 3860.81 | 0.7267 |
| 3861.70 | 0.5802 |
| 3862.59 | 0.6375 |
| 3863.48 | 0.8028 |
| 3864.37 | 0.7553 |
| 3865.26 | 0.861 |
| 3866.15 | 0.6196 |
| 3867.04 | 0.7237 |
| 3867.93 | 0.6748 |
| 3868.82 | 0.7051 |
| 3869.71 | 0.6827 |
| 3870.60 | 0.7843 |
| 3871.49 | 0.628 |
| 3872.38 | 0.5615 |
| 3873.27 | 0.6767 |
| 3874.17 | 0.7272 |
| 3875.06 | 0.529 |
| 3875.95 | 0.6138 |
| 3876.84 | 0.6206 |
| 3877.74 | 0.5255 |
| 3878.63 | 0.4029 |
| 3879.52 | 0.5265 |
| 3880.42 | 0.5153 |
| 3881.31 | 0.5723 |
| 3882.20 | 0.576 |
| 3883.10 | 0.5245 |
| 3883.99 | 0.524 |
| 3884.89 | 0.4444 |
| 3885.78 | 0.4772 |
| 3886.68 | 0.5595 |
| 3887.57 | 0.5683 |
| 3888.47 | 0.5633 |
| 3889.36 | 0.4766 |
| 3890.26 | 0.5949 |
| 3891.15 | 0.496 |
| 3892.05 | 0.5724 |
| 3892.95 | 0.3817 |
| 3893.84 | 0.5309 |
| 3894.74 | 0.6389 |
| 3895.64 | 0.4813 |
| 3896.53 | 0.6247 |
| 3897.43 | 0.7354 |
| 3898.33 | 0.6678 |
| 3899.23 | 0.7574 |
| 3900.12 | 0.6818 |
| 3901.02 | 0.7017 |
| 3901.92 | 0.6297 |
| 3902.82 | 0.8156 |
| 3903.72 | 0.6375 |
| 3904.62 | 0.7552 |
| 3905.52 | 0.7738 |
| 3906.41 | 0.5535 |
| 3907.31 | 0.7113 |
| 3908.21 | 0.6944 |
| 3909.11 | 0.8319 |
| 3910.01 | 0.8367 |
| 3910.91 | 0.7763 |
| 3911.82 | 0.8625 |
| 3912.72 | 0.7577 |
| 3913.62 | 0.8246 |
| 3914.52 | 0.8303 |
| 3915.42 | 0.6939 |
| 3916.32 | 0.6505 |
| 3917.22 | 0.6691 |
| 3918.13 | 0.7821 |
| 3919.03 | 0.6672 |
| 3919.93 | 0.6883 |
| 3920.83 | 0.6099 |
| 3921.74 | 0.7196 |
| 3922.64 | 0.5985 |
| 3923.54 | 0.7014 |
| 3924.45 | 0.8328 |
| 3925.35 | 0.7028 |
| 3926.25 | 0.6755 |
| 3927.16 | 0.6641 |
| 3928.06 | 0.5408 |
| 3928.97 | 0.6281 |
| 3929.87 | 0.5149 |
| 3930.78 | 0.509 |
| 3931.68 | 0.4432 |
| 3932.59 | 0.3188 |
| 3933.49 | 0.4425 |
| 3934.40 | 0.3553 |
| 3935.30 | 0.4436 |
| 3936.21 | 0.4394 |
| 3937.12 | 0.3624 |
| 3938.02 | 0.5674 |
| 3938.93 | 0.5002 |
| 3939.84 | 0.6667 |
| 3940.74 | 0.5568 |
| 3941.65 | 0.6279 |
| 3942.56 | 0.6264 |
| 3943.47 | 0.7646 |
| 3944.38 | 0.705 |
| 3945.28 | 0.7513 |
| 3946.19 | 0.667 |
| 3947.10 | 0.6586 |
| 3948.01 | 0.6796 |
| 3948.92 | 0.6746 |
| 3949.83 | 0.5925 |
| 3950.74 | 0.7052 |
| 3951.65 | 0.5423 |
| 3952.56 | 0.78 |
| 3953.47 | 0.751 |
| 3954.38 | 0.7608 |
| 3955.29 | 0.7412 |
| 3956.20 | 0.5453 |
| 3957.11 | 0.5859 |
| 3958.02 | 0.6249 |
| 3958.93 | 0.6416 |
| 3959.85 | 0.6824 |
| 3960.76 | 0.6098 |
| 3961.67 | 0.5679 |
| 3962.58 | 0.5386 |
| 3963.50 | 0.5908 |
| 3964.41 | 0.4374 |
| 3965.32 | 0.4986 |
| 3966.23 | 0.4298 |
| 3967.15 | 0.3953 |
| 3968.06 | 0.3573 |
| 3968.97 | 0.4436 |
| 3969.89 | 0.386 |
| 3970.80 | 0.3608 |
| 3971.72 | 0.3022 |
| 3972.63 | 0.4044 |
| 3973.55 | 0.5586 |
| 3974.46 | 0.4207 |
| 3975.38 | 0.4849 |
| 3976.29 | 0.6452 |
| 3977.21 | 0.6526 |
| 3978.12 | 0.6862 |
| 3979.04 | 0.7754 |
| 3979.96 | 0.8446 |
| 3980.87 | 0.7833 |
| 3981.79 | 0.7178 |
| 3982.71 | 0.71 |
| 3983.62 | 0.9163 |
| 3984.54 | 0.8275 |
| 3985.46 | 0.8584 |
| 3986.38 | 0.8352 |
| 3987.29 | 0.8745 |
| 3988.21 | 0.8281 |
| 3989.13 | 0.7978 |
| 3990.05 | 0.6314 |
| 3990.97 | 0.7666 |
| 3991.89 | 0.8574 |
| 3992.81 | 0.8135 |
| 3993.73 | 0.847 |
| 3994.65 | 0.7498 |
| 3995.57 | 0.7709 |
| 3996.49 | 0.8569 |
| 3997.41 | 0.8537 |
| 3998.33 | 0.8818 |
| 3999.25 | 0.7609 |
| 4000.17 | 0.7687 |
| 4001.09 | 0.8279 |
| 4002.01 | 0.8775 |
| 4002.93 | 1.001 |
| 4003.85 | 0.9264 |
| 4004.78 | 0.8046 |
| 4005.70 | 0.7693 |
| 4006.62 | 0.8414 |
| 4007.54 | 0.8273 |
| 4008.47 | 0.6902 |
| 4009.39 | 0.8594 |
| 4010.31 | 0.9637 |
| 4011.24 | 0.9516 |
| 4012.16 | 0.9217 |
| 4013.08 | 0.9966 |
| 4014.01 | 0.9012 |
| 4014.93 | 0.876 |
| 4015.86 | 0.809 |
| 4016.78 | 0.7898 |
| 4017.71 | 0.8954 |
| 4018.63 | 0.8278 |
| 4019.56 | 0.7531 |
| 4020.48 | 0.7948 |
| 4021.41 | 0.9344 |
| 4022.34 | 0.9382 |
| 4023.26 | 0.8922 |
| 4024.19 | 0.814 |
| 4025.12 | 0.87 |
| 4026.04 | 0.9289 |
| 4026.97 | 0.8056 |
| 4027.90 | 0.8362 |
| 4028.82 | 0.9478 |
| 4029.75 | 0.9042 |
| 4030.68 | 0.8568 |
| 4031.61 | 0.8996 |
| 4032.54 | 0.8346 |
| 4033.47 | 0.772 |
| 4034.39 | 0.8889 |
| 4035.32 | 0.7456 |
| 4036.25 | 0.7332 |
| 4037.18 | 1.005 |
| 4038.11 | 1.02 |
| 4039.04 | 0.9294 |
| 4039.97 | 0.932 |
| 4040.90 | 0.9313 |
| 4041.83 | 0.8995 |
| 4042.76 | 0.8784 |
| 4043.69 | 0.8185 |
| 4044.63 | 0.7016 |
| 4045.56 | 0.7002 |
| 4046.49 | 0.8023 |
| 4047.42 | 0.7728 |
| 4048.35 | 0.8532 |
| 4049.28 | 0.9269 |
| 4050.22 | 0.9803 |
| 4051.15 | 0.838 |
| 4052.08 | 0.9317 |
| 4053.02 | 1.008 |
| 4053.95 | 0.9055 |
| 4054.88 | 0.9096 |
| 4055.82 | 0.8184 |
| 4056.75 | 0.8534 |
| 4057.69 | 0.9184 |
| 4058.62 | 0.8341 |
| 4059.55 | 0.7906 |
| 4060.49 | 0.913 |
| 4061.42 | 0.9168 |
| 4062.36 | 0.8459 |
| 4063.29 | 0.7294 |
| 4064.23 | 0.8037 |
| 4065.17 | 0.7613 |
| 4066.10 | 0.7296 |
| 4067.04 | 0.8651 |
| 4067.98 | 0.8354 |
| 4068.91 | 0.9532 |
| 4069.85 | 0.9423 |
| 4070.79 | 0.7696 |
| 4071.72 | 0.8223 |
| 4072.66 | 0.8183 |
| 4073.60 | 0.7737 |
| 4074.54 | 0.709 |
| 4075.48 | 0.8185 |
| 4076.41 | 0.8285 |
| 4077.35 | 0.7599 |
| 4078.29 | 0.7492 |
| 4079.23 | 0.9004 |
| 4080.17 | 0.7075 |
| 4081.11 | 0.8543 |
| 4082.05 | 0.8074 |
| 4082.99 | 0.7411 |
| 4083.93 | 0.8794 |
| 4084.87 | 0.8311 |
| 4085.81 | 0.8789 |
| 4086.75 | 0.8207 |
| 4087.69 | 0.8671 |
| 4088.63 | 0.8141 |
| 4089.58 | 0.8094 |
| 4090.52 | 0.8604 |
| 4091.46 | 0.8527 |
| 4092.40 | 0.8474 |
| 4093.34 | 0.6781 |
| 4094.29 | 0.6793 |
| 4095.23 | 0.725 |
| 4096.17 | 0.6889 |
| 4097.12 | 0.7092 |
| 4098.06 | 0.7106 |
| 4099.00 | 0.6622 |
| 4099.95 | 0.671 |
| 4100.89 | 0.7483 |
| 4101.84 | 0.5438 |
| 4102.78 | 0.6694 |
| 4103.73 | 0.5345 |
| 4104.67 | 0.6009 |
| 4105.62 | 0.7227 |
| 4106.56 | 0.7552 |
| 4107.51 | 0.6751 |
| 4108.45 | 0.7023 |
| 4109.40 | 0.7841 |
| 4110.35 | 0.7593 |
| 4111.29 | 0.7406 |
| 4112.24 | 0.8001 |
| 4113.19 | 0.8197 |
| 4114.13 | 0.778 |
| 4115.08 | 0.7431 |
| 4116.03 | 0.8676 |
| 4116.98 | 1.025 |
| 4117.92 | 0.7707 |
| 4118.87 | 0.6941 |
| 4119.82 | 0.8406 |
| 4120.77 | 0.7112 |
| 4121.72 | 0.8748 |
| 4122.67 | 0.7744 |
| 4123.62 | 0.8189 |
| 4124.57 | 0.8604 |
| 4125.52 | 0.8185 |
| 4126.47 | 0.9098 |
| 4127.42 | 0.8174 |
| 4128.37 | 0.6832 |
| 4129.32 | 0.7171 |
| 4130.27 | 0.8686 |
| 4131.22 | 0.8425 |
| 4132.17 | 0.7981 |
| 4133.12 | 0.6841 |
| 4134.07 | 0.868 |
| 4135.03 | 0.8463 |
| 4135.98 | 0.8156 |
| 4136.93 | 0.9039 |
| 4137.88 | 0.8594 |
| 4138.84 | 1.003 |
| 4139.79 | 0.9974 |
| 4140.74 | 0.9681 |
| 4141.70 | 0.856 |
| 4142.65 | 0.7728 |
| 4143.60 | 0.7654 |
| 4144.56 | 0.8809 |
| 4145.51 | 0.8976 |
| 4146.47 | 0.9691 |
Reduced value 1.4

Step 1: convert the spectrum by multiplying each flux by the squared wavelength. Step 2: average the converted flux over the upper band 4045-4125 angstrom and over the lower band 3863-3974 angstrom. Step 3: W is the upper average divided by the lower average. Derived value 1.4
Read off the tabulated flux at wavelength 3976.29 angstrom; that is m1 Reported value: 0.6452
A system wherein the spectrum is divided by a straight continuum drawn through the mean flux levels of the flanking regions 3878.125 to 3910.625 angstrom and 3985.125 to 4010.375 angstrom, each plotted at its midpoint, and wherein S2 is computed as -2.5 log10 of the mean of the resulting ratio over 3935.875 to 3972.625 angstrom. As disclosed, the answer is 0.257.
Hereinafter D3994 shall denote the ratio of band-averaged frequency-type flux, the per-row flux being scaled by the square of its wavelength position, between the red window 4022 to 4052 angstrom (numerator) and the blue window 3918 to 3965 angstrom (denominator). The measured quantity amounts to 1.49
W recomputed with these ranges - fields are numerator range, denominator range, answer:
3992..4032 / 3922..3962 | 1.46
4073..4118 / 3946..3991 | 1.29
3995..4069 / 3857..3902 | 1.51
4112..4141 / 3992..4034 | 1.03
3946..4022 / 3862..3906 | 1.22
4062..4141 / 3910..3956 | 1.34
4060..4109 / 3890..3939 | 1.33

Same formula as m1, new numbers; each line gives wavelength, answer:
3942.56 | 0.6264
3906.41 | 0.5535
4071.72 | 0.8223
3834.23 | 0.3325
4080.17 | 0.7075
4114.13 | 0.778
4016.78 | 0.7898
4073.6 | 0.7737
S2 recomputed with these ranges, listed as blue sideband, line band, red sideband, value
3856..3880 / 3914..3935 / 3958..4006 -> 0.09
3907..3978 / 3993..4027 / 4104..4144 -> -0.25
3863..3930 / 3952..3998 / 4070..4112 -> 0.06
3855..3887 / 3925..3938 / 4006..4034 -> 0.39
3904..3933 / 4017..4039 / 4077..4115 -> -0.19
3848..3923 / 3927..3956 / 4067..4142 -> 0.16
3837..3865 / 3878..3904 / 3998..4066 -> 0.17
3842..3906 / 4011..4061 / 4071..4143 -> -0.18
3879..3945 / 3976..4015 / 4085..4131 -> -0.20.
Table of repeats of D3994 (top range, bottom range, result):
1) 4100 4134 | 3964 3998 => 1.24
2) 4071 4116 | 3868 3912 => 1.35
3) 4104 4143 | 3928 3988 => 1.47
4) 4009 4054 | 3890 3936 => 1.43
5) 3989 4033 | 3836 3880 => 1.48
